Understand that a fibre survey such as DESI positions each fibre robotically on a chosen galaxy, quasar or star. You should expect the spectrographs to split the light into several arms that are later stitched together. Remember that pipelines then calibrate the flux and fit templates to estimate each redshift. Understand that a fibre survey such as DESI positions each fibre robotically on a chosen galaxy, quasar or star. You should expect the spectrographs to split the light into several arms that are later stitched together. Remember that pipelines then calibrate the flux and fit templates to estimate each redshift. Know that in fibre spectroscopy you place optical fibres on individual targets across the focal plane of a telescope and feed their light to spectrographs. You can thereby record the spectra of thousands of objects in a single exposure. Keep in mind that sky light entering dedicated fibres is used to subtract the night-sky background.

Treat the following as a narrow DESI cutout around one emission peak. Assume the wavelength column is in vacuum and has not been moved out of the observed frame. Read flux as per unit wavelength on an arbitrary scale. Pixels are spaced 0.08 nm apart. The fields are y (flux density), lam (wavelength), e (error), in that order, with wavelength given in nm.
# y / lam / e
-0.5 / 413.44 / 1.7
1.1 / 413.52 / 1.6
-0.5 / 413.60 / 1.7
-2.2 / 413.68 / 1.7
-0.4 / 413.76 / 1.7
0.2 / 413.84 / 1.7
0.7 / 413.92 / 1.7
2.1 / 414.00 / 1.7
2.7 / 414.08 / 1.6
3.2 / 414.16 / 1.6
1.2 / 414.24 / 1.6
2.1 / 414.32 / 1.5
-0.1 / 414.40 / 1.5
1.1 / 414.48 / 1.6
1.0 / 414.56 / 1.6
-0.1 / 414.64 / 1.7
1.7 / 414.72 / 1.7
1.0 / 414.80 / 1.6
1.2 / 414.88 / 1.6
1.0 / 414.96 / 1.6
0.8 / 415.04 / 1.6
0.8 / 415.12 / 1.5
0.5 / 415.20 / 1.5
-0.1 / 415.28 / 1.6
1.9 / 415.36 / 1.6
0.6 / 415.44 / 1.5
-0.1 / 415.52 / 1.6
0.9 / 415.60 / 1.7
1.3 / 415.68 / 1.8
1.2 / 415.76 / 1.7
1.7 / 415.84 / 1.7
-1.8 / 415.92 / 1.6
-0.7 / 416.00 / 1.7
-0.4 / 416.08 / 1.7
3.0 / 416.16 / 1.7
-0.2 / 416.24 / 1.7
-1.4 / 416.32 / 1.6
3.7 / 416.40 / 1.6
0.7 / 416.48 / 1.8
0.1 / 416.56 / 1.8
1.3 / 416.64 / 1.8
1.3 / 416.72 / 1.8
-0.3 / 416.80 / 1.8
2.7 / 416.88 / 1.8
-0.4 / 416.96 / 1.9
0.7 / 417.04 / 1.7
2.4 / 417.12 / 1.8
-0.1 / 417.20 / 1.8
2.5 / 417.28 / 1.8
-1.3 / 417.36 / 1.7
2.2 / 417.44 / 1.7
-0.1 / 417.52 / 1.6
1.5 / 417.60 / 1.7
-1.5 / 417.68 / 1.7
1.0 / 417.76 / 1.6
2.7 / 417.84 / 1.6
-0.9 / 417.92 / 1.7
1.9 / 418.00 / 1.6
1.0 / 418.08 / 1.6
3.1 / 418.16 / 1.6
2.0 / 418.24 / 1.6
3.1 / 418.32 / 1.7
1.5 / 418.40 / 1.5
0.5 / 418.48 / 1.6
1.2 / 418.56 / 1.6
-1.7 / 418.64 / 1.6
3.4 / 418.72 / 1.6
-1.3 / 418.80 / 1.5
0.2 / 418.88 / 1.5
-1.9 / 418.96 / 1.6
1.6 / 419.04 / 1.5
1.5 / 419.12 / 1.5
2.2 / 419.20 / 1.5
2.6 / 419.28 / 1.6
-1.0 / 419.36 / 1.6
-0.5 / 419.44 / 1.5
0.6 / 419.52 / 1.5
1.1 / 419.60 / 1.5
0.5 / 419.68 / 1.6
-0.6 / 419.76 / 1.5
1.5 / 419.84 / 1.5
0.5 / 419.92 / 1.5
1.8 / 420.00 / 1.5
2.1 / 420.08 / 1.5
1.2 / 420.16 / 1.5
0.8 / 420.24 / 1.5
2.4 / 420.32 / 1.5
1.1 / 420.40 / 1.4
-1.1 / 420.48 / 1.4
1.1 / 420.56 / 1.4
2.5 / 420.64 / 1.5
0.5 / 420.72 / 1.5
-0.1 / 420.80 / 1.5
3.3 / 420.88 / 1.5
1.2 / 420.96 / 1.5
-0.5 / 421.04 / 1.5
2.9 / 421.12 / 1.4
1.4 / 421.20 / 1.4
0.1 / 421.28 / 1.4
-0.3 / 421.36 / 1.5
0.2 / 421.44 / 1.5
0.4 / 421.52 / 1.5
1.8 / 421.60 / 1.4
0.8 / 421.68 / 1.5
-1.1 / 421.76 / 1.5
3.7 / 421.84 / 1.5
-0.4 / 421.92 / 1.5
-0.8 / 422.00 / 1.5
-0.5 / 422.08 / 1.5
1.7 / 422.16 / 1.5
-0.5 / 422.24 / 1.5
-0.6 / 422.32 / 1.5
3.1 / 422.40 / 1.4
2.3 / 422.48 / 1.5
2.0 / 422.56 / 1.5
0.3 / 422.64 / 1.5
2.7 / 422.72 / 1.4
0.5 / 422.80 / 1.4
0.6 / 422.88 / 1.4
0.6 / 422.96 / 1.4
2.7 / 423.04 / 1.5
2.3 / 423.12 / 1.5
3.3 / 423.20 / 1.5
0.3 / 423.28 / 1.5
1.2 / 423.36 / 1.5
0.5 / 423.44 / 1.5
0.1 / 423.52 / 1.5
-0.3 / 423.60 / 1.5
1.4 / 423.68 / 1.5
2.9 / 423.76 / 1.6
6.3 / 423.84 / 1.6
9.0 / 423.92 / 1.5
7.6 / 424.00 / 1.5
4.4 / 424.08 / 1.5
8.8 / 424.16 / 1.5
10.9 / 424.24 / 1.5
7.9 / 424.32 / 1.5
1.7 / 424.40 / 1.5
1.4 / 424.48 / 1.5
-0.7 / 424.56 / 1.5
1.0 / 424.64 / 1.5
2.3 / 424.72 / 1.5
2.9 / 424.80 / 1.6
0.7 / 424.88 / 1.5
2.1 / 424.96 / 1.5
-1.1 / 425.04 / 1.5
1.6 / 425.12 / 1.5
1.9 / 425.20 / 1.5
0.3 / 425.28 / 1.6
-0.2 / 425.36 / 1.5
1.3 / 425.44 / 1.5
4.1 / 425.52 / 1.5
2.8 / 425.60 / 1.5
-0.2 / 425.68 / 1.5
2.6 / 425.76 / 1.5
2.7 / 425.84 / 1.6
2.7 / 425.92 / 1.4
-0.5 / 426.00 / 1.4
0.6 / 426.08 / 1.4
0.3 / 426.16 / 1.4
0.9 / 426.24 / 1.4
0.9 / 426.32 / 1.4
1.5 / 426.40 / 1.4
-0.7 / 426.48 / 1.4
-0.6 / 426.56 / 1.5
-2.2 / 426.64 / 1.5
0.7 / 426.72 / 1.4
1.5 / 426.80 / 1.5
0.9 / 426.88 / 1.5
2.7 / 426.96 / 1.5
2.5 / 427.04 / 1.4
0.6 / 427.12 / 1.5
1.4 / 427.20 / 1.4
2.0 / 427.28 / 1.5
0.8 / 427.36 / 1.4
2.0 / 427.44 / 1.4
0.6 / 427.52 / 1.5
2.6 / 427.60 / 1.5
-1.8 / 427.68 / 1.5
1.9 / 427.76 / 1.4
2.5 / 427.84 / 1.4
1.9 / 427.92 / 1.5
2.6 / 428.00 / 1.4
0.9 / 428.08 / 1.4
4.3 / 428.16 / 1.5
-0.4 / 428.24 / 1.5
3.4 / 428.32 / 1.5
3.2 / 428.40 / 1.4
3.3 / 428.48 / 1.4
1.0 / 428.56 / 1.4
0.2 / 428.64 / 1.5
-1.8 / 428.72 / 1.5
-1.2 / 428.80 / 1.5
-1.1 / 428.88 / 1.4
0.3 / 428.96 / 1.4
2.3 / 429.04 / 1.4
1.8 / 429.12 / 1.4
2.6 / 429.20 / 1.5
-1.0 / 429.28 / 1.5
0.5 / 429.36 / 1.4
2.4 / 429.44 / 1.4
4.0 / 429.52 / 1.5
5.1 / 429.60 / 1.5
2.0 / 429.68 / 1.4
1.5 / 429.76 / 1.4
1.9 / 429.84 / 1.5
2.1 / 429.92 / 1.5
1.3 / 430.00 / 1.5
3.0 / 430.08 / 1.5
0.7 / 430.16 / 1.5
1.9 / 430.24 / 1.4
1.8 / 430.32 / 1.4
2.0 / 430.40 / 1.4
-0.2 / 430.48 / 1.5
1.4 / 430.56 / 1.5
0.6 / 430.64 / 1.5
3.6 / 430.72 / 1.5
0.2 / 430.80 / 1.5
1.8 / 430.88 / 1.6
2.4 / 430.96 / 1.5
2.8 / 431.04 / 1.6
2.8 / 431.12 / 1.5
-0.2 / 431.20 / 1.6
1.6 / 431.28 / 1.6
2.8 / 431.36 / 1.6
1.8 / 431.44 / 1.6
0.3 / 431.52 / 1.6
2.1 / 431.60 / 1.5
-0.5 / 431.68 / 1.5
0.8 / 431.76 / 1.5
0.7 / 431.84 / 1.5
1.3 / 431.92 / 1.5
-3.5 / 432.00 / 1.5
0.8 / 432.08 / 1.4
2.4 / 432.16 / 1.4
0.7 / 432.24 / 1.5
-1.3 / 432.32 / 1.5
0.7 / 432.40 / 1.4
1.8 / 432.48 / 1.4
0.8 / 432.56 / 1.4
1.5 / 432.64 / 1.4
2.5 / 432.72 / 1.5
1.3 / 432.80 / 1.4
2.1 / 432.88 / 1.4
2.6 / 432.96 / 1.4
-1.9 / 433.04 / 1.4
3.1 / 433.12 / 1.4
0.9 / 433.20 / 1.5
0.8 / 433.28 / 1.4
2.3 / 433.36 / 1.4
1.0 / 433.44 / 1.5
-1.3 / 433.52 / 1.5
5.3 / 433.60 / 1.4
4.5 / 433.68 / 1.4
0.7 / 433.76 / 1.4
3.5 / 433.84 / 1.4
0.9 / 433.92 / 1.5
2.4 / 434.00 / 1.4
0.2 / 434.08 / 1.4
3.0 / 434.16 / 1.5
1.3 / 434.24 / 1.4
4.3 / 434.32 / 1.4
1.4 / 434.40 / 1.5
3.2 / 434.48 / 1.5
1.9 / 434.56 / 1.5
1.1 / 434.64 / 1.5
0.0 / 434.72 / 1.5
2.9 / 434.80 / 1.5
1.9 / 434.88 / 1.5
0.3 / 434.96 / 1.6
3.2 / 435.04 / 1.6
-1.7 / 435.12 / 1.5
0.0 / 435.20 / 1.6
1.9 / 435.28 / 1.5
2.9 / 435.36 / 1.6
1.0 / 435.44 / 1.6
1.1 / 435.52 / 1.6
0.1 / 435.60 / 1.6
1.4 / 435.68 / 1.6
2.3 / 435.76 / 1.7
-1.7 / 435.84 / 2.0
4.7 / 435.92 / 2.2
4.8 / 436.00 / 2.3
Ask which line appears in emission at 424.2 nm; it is [O II]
